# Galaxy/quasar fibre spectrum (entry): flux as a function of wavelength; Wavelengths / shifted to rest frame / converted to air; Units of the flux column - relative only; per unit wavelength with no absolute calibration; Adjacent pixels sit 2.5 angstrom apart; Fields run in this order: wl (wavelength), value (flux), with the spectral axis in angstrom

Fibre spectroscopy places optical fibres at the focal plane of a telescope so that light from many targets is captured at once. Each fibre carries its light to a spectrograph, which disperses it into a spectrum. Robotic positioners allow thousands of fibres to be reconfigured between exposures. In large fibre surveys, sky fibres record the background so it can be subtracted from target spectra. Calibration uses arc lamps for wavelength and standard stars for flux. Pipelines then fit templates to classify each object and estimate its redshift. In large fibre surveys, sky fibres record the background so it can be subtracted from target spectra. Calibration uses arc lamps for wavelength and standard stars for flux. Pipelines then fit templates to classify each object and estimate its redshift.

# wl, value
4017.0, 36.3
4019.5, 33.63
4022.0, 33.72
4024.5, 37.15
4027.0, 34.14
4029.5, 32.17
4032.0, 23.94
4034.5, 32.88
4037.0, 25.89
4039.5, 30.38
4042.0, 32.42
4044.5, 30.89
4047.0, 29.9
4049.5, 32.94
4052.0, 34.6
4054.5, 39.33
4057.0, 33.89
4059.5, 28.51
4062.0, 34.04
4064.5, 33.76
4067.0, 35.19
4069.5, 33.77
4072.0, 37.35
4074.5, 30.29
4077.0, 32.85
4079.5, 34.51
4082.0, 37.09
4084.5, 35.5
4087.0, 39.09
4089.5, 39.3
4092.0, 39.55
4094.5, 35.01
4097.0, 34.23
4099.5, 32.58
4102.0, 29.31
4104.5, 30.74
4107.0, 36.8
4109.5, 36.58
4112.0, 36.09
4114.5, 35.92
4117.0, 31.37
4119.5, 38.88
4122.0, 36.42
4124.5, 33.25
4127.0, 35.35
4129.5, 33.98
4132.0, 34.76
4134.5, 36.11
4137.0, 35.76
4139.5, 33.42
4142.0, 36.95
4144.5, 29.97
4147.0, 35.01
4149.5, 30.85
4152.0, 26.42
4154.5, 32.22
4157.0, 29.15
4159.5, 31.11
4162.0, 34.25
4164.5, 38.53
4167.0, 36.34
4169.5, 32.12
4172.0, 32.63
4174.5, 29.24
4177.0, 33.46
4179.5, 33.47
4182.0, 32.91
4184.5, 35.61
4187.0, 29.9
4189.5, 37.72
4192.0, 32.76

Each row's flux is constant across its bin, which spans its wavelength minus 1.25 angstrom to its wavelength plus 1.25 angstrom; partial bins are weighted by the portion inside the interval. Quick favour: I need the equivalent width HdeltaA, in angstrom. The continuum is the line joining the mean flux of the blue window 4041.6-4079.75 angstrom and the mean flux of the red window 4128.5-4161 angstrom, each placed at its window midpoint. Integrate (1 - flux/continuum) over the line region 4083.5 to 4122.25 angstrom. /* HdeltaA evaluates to -2.8 angstrom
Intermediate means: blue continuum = 33.4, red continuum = 32.7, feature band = 35.4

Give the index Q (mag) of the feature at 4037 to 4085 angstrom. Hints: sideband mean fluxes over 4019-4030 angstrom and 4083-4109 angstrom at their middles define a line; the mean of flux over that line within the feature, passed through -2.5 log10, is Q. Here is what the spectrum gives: 0.05 mag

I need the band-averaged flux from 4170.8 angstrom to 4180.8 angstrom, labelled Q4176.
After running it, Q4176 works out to 32.2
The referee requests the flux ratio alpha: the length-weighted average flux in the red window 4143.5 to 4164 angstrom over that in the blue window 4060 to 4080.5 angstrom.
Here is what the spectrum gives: 0.93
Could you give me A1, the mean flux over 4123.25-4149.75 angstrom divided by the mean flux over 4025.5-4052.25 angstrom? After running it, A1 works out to 1.1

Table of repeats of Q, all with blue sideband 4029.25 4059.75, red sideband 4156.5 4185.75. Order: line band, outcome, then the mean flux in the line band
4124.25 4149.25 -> -0.050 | 34.4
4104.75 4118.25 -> -0.083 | 35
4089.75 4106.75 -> -0.061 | 34.1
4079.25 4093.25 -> -0.176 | 37.7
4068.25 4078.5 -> -0.057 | 33.6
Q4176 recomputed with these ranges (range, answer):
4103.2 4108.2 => 33.7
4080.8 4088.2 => 37.2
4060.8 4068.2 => 34.3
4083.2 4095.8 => 37.7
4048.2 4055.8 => 35.6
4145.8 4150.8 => 32.8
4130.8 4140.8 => 35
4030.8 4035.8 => 28.4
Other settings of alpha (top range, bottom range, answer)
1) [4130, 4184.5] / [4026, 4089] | 1.00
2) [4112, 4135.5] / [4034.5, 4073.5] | 1.07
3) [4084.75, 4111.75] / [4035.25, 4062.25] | 1.10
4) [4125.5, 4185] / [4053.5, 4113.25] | 0.96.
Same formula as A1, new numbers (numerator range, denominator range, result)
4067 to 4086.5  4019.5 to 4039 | 1.10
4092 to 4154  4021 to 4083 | 1.04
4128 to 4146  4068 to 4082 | 1.01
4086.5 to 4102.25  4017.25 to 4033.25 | 1.10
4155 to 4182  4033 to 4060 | 1.03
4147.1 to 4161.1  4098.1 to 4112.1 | 0.91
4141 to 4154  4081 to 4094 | 0.84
